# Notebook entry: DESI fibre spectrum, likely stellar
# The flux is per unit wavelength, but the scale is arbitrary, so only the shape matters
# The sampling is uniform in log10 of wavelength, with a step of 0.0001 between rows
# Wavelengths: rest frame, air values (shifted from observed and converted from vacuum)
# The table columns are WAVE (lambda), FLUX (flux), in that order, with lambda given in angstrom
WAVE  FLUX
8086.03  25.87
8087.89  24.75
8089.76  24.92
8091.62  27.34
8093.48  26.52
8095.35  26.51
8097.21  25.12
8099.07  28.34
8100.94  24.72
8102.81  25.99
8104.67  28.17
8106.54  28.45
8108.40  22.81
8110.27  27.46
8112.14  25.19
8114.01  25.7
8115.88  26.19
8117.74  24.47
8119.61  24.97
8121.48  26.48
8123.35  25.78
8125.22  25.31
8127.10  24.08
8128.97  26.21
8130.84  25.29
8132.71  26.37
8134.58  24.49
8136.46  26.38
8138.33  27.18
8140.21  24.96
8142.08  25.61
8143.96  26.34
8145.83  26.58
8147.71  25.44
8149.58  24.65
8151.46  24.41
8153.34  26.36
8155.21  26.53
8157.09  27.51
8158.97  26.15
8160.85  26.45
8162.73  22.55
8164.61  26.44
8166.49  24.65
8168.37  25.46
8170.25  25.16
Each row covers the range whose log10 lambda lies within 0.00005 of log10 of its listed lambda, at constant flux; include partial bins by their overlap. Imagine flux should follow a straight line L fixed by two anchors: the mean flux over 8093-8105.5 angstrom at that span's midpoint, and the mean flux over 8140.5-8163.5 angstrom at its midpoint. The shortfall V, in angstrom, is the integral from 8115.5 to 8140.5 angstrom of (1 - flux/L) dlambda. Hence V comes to 0.5 angstrom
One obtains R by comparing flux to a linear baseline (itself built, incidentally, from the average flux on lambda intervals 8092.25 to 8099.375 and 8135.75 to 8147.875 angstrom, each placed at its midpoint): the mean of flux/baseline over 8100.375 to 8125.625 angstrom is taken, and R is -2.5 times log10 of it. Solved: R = 0.02 mag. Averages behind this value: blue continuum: 26.5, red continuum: 26.1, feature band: 25.9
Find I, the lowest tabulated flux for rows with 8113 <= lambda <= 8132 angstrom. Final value 24.08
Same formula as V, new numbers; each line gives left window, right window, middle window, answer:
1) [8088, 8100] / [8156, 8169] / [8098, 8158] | 0.21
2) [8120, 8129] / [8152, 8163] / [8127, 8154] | 0.09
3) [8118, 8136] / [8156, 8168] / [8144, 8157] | -0.14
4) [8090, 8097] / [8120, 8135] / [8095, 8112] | -0.10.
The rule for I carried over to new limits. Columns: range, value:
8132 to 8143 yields 24.49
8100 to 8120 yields 22.81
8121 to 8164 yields 22.55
